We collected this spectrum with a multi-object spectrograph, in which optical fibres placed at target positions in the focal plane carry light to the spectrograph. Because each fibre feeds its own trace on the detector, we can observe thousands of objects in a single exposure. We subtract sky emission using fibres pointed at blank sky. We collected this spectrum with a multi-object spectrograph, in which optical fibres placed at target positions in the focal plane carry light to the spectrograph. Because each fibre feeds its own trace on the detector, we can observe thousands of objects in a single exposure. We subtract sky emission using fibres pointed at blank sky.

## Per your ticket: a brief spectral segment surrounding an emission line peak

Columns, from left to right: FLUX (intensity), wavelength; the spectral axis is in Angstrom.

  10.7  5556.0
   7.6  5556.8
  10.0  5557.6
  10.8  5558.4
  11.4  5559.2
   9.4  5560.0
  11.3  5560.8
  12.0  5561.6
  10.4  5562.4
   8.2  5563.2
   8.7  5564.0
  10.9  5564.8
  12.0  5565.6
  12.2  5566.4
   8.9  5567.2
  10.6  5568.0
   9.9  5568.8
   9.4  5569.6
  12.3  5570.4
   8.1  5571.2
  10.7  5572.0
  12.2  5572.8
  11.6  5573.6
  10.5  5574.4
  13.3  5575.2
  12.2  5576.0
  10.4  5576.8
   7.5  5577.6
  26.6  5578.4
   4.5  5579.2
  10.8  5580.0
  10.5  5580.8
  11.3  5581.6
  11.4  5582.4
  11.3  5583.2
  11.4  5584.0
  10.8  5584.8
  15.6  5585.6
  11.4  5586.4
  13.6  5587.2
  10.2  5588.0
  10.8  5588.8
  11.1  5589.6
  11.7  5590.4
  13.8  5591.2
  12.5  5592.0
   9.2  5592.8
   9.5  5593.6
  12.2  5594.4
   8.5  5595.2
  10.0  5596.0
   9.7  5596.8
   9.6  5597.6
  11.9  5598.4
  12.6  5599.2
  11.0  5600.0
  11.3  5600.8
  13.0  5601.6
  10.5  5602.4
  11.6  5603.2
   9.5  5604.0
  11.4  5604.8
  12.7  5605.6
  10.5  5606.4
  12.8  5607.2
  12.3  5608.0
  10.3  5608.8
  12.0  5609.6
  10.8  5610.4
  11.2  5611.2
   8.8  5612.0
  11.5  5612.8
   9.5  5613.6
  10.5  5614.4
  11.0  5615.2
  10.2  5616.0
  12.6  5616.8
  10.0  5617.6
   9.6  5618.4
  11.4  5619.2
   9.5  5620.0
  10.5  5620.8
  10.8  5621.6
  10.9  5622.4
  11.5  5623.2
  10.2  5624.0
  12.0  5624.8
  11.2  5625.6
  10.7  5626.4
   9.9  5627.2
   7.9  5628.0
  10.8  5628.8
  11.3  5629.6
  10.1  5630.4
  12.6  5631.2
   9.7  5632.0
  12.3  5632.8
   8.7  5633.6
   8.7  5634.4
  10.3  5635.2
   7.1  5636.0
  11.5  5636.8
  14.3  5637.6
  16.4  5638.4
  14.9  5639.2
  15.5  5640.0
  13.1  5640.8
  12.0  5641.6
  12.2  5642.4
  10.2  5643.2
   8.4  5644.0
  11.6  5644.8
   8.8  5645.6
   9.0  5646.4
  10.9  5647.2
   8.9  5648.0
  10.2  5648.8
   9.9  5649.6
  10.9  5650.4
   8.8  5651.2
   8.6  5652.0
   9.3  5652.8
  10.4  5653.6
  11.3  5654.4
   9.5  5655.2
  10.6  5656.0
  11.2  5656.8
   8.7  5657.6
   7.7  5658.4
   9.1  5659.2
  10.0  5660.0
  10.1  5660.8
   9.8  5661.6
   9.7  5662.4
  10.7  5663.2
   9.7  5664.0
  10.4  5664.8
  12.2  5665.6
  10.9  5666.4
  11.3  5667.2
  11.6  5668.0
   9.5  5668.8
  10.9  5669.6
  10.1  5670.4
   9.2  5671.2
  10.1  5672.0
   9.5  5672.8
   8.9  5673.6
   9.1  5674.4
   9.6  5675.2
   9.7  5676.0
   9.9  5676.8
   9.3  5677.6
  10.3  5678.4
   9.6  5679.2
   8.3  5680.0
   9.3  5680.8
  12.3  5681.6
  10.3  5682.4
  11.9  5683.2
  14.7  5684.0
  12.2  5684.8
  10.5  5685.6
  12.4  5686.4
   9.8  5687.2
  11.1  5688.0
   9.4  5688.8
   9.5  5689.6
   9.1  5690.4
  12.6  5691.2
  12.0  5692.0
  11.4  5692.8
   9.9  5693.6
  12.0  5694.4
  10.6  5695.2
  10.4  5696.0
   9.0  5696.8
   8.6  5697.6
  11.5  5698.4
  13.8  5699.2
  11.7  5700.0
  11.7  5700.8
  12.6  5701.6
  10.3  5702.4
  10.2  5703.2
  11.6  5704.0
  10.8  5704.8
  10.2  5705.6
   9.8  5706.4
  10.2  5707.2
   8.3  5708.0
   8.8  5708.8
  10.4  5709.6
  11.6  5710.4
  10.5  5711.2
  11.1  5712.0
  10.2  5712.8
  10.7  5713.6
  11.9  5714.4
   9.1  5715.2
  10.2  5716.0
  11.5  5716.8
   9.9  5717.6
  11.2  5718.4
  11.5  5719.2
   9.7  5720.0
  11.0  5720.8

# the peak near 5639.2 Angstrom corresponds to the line [O III]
